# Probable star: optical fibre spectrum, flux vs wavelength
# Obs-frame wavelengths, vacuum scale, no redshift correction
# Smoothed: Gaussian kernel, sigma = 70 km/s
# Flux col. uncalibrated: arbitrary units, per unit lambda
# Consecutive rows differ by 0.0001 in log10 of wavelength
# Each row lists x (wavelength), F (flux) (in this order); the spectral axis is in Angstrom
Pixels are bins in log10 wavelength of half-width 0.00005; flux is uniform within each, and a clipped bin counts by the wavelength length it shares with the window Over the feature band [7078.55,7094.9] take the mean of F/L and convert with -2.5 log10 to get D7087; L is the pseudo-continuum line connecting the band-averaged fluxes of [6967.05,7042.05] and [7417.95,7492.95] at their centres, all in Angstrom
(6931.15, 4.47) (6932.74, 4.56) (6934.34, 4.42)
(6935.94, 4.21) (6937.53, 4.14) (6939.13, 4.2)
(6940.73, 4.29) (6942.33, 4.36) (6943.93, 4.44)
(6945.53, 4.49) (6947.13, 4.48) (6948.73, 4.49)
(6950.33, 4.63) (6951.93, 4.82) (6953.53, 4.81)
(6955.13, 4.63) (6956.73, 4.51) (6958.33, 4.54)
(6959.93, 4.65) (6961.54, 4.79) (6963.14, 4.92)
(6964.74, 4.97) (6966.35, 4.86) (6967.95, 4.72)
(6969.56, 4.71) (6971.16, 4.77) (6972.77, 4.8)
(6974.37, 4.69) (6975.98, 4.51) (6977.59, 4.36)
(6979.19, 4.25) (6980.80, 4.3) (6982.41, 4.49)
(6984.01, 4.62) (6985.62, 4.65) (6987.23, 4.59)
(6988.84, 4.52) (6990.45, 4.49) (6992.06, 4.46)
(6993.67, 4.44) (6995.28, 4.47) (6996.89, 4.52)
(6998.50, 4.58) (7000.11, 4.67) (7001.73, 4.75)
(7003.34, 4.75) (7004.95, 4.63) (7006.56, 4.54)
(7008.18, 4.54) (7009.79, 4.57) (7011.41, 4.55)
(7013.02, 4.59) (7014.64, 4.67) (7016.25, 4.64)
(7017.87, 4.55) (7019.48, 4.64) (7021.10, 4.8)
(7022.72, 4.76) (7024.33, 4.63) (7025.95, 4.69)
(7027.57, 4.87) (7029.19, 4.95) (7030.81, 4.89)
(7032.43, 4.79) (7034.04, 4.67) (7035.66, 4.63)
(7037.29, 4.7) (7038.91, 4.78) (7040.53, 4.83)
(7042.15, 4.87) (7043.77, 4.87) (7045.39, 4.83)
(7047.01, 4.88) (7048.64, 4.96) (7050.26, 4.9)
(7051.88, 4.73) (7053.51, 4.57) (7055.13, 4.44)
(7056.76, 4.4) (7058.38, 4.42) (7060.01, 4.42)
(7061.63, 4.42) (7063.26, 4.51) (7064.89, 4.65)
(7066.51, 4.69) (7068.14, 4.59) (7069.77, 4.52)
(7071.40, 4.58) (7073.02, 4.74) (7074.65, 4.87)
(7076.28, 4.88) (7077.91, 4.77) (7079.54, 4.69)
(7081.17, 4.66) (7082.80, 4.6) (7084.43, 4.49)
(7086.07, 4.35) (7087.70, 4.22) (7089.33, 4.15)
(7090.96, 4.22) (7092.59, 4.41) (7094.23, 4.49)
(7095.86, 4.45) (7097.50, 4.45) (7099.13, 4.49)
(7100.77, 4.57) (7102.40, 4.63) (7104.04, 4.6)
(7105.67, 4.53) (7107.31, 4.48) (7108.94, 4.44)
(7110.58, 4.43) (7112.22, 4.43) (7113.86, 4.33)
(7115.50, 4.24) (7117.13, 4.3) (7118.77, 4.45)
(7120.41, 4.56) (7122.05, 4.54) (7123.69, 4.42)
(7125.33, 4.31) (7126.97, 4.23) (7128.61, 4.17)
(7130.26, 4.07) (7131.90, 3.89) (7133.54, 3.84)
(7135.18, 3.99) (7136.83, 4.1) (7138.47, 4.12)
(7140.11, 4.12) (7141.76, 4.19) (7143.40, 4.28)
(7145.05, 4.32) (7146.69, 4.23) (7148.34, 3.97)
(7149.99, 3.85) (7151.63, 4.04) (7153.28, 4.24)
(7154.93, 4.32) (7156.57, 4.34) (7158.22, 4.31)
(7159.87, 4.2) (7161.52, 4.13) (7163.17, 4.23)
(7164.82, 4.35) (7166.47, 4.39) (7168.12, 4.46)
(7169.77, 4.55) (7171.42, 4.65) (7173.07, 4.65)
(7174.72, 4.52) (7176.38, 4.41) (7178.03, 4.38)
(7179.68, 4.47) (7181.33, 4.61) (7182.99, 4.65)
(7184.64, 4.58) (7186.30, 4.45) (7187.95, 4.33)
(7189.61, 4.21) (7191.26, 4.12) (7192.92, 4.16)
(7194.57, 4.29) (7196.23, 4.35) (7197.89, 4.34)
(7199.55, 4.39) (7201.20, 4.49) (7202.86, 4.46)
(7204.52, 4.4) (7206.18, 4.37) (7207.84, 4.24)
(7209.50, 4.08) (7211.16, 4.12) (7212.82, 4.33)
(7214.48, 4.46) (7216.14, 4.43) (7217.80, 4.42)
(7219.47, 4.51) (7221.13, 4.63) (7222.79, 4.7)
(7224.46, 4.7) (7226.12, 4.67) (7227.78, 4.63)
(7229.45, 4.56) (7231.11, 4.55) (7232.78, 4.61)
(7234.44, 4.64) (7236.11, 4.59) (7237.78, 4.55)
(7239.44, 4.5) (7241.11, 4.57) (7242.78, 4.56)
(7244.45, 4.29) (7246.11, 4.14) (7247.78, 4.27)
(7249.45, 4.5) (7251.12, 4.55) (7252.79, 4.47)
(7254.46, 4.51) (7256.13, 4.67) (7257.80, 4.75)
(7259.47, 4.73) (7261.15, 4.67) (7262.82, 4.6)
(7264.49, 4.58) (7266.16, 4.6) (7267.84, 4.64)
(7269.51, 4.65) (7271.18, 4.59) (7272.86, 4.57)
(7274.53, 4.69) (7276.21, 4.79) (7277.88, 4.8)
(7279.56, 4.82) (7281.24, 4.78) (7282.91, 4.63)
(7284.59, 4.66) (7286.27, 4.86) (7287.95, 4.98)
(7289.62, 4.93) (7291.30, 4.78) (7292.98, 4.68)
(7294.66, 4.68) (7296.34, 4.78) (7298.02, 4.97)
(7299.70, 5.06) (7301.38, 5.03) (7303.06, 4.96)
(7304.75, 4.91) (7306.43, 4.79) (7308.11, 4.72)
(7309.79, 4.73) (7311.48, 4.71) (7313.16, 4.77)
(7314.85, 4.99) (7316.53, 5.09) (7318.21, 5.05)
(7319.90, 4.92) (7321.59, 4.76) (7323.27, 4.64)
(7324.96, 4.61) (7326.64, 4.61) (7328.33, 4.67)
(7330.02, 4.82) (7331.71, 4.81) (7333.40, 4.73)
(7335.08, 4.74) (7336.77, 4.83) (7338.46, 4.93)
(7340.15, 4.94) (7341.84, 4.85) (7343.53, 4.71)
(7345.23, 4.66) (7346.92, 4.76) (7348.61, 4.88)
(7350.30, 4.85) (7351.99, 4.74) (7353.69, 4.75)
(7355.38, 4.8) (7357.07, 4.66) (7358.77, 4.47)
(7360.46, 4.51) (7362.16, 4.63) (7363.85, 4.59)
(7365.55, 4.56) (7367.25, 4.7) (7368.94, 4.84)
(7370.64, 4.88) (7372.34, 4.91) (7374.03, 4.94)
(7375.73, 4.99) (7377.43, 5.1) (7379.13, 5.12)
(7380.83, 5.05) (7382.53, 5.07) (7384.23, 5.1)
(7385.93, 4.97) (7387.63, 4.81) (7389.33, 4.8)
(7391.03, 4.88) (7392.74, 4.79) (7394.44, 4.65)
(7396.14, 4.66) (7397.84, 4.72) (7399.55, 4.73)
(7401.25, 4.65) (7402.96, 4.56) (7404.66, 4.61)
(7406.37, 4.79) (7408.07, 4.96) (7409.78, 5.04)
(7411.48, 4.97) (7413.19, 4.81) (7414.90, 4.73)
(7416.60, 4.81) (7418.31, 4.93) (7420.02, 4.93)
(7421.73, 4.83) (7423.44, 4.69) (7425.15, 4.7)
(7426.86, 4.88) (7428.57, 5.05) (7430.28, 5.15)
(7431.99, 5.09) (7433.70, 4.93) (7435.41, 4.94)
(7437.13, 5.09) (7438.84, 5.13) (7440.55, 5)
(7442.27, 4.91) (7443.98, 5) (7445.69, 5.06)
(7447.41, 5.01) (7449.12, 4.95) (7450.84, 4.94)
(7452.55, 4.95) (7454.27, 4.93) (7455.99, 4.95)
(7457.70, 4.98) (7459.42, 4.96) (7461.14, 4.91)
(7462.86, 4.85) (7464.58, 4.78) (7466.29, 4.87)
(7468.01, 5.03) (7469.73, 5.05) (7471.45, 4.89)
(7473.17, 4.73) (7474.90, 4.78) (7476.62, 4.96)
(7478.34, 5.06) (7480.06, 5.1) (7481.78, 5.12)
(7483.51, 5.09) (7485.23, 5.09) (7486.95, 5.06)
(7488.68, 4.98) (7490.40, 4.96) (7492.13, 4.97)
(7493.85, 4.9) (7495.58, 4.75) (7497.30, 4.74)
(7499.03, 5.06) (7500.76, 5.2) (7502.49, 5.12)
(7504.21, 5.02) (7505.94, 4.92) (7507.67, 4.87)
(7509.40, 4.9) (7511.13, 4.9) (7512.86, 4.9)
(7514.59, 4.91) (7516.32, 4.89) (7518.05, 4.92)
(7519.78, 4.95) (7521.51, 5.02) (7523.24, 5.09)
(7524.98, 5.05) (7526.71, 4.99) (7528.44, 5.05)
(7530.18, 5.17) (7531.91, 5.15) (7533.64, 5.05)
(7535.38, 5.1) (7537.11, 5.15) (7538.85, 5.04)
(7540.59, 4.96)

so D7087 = 0.063 mag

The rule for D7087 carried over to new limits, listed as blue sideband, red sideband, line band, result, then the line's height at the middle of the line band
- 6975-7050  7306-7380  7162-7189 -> 0.06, 4.72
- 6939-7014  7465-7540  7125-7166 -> 0.14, 4.72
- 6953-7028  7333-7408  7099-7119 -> 0.05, 4.68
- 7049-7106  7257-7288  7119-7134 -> 0.08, 4.59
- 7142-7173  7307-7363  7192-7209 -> 0.01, 4.4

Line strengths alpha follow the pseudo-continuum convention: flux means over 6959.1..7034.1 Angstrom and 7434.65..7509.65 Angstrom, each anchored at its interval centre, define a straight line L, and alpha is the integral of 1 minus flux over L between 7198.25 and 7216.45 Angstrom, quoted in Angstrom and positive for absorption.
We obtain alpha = 1.7 Angstrom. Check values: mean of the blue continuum 4.64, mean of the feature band 4.34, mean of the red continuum 4.97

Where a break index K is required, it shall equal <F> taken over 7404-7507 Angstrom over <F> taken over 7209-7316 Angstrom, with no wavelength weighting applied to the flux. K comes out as 1.06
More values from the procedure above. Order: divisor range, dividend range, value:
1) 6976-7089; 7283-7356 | 1.04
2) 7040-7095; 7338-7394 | 1.05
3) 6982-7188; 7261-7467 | 1.07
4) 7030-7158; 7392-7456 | 1.09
